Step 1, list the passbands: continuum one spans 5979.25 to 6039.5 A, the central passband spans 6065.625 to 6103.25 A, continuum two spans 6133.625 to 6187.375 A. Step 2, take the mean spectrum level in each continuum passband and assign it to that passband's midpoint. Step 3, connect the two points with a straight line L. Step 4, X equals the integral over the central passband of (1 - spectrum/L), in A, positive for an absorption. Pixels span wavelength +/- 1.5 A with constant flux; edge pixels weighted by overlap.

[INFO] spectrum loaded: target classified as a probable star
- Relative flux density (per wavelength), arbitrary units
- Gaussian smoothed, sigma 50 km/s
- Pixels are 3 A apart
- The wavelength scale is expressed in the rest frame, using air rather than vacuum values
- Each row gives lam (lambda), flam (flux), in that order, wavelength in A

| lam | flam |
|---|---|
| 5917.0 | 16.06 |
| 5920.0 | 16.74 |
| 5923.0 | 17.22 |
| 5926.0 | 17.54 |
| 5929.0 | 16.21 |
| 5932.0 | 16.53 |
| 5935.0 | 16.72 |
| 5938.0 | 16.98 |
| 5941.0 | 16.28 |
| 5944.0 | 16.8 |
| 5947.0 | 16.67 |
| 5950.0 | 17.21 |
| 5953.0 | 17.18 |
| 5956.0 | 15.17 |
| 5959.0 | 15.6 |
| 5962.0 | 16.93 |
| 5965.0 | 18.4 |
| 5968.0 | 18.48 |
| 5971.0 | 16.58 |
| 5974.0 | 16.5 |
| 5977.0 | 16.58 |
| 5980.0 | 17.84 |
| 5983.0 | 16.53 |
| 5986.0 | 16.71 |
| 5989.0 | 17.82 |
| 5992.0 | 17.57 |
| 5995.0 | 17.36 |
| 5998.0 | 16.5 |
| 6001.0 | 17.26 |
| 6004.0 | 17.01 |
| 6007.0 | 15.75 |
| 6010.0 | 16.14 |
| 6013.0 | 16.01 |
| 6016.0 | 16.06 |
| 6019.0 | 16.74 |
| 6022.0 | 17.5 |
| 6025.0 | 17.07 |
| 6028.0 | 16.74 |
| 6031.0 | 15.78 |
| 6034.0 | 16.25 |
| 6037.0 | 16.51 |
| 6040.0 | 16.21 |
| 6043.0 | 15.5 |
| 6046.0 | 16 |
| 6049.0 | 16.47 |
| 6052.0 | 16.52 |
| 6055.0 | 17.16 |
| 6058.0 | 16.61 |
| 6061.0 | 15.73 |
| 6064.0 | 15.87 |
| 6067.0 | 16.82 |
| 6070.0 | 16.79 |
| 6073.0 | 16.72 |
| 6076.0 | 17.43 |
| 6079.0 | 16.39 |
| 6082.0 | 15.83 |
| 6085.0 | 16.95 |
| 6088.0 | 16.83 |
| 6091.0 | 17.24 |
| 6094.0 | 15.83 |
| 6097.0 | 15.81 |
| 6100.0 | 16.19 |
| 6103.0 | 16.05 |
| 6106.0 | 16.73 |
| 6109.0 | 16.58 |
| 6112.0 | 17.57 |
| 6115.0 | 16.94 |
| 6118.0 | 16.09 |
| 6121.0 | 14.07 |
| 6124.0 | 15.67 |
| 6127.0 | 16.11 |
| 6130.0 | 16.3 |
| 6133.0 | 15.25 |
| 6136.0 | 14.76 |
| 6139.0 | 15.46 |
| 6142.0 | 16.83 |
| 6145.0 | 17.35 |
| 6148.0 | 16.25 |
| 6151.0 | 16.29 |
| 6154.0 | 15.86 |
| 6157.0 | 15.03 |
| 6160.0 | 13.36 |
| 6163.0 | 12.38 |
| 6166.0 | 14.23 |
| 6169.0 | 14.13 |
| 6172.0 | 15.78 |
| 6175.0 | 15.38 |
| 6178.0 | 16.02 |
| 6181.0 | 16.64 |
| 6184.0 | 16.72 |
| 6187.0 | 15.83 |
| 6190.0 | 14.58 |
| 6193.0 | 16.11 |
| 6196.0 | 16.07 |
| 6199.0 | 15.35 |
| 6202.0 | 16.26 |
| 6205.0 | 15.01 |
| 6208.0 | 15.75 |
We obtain -1.0 A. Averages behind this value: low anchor 16.7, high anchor 15.4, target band 16.5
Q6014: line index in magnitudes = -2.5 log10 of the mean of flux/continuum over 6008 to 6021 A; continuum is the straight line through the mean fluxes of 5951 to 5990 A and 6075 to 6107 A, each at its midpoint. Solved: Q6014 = 0.03 mag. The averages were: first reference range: 16.9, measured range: 16.3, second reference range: 16.5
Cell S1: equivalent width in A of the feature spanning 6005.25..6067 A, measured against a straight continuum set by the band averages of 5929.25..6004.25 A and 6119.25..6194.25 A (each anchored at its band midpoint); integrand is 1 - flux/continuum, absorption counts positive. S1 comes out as 0.1 A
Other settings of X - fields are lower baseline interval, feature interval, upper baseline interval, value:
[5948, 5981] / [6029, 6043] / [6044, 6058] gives 0.4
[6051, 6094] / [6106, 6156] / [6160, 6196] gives -0.8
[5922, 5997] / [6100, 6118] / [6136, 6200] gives -0.9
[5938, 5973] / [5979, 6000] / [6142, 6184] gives -0.7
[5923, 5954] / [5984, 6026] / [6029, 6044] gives -1.3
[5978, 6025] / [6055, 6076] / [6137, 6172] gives -0.5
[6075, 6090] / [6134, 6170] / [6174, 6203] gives 2.2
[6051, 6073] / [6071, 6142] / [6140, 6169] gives -1.5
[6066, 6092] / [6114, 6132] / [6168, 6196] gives 0.6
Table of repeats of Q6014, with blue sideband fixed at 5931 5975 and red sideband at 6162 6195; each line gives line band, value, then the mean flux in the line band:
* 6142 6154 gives -0.07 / 16.6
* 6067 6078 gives -0.06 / 16.9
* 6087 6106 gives -0.03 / 16.3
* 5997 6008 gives -0.01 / 16.7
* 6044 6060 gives -0.02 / 16.5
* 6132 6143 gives 0.00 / 15.5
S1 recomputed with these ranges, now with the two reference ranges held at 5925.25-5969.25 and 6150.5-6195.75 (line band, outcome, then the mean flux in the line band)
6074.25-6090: -0.8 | 16.7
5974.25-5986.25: -0.2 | 16.9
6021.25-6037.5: -0.4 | 16.6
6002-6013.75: 0.1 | 16.3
